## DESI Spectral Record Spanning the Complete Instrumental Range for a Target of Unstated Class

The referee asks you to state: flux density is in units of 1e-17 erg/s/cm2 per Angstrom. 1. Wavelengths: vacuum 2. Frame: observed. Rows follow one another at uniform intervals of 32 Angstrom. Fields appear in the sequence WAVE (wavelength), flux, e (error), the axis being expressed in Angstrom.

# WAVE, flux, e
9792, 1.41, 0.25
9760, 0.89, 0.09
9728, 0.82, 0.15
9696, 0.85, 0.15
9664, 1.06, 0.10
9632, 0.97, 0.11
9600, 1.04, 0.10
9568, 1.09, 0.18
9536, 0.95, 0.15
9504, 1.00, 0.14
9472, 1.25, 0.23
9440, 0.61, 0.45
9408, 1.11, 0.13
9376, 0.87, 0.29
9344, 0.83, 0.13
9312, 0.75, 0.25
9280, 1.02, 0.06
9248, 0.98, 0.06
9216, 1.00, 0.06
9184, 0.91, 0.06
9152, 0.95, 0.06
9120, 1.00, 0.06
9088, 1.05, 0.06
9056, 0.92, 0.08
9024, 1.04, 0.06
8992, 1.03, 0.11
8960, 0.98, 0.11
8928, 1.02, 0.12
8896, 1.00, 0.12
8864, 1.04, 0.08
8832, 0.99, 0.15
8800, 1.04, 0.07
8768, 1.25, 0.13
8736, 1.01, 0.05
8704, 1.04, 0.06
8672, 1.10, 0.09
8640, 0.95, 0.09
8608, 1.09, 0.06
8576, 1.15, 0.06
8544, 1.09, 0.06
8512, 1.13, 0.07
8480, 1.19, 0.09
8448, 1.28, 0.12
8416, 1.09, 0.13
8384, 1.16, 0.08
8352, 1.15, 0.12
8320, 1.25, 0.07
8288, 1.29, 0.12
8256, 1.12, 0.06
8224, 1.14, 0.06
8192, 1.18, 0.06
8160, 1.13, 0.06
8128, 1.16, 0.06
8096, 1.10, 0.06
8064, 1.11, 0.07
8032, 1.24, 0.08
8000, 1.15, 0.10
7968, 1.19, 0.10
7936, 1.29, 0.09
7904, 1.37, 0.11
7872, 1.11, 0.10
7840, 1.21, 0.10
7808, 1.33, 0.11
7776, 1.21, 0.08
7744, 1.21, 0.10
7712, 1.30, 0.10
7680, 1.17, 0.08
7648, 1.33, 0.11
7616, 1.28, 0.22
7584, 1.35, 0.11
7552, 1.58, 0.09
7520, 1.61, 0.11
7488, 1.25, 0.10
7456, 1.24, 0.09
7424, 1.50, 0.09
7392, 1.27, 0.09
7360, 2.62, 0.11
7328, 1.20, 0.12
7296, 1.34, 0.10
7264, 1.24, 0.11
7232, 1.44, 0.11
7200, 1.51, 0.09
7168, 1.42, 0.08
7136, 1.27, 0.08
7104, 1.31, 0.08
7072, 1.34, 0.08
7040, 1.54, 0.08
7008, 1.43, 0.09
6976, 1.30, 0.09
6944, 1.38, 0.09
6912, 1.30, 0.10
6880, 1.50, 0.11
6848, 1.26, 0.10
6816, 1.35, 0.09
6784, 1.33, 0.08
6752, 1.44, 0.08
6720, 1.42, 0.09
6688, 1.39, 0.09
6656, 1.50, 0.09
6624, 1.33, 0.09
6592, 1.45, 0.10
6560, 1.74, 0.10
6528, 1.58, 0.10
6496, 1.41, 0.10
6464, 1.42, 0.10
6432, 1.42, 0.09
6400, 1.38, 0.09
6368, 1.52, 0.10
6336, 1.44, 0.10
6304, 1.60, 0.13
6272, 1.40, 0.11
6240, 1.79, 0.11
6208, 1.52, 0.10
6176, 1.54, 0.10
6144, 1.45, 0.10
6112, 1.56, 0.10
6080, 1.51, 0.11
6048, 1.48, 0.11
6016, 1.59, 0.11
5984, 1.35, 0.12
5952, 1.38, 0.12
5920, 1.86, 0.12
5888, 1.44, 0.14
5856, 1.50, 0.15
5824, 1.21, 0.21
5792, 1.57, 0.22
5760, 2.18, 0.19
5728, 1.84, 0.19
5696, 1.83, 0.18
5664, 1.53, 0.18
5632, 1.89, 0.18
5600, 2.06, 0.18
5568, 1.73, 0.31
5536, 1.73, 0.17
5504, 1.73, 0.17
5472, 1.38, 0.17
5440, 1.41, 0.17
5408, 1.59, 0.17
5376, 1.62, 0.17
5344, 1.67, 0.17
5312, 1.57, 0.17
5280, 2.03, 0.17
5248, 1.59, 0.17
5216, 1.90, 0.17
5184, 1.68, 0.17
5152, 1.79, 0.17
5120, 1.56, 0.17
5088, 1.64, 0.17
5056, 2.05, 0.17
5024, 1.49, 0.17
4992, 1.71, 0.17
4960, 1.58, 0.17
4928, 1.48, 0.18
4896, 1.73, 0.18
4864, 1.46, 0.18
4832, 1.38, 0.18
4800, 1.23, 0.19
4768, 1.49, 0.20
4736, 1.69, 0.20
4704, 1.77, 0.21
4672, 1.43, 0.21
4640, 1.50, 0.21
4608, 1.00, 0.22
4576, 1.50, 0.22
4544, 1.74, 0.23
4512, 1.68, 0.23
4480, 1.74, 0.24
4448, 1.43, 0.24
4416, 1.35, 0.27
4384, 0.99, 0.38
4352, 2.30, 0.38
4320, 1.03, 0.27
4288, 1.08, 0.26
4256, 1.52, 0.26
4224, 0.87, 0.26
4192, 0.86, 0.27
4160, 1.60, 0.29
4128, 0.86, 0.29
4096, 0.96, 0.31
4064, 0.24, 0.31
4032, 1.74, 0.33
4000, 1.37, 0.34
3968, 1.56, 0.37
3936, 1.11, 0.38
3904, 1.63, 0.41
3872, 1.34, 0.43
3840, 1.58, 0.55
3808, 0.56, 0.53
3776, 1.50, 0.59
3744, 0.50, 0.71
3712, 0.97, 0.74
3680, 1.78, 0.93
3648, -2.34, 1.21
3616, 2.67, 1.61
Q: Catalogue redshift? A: 0.12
